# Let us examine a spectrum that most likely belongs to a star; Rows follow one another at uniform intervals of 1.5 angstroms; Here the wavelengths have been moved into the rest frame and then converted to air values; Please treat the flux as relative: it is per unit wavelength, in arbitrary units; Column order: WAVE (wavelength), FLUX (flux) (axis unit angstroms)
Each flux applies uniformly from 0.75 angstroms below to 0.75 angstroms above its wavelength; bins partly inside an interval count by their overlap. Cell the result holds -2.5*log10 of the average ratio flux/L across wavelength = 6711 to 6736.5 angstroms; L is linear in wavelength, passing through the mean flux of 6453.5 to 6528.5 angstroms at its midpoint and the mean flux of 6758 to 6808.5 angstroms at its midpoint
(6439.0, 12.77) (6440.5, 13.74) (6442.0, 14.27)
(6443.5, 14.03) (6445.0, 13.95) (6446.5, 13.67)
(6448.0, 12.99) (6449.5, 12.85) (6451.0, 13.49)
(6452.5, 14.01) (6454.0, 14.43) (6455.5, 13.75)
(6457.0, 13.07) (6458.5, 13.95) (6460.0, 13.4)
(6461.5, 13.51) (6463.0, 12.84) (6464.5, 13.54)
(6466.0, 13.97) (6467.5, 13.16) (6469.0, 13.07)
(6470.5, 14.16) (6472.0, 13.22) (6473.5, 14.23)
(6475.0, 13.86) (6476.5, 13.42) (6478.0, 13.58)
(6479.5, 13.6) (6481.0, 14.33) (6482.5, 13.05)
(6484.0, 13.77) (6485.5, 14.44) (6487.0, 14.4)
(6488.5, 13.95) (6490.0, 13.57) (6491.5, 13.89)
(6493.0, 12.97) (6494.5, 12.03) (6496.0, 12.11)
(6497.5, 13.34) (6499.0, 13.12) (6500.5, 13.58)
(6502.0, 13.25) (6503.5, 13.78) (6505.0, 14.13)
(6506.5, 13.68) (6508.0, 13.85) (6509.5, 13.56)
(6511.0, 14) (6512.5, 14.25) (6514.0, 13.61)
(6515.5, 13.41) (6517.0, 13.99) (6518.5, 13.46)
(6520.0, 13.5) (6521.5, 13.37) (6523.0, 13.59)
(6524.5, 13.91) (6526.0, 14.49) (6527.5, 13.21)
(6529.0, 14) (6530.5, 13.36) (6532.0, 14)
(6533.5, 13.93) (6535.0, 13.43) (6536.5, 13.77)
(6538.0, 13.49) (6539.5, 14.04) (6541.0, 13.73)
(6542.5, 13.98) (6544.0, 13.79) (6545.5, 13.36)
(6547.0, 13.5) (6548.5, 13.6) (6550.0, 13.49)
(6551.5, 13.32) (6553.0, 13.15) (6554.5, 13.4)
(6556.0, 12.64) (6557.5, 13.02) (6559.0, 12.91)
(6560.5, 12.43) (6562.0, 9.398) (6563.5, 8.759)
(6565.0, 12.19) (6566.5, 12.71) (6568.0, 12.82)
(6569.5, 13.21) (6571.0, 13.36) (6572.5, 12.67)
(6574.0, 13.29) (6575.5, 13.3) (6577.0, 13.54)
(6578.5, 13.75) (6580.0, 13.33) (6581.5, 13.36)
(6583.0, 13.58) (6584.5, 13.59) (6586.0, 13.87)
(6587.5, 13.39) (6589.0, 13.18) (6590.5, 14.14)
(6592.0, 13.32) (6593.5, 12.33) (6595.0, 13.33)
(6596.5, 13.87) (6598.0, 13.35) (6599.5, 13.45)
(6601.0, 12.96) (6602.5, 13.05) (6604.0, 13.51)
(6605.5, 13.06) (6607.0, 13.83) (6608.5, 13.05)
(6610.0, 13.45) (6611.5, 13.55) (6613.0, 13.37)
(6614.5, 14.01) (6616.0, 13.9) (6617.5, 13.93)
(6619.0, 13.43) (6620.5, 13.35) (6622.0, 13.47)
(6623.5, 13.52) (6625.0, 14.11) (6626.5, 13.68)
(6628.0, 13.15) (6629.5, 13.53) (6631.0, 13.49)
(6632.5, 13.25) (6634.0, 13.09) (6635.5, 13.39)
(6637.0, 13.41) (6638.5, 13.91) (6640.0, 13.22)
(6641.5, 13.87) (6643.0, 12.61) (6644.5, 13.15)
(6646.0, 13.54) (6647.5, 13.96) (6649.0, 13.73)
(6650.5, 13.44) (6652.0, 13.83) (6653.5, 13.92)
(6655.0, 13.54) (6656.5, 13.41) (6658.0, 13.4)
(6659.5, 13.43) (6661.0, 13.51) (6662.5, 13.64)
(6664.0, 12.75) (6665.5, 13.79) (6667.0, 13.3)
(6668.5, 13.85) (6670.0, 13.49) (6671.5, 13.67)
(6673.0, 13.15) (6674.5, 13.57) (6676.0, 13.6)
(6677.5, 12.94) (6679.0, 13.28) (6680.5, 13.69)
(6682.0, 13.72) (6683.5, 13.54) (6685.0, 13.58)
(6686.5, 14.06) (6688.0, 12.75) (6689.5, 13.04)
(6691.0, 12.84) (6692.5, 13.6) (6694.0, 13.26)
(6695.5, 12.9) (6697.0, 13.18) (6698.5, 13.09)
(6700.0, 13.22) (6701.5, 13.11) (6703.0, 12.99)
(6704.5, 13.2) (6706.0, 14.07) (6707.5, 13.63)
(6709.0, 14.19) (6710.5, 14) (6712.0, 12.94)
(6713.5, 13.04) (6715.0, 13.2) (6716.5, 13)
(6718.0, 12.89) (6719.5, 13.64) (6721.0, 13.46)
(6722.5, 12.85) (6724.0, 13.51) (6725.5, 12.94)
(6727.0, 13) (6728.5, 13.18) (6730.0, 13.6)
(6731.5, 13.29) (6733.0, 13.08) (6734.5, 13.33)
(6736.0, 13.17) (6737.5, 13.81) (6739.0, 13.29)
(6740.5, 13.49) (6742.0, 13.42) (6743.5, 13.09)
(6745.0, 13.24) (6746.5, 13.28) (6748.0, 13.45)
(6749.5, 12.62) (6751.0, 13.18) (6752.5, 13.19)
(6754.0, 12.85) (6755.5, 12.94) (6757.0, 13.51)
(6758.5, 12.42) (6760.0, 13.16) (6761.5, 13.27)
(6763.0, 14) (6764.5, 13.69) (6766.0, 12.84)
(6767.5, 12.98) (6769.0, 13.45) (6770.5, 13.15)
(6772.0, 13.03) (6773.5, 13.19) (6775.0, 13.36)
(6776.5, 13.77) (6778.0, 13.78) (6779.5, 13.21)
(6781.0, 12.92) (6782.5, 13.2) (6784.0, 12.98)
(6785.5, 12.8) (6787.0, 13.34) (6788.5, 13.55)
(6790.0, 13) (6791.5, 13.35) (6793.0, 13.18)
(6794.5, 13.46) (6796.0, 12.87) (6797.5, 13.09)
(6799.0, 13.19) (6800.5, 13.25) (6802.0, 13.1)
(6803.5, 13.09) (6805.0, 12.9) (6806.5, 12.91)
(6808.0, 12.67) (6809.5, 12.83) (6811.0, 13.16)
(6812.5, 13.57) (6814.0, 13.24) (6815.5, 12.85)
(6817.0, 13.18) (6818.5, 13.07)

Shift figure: 0.01 mag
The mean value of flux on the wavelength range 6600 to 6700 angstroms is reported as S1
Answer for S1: 13.4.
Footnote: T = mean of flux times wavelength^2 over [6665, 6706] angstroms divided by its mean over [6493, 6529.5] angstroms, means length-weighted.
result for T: 1.0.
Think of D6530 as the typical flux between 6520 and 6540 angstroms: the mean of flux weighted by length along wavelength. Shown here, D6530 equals 13.7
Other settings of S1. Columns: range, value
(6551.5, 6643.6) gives 13.2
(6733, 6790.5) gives 13.2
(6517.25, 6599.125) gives 13.3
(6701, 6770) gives 13.3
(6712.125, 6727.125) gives 13.2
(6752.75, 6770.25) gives 13.2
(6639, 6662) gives 13.5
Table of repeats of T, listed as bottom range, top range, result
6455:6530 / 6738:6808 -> 1.06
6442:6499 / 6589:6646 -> 1.04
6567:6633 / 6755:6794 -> 1.04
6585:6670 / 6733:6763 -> 1.02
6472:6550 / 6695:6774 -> 1.04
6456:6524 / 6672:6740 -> 1.05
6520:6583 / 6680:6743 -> 1.06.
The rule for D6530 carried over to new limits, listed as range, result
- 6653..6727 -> 13.4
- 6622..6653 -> 13.5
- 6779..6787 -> 13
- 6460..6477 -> 13.5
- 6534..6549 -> 13.7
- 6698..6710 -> 13.5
